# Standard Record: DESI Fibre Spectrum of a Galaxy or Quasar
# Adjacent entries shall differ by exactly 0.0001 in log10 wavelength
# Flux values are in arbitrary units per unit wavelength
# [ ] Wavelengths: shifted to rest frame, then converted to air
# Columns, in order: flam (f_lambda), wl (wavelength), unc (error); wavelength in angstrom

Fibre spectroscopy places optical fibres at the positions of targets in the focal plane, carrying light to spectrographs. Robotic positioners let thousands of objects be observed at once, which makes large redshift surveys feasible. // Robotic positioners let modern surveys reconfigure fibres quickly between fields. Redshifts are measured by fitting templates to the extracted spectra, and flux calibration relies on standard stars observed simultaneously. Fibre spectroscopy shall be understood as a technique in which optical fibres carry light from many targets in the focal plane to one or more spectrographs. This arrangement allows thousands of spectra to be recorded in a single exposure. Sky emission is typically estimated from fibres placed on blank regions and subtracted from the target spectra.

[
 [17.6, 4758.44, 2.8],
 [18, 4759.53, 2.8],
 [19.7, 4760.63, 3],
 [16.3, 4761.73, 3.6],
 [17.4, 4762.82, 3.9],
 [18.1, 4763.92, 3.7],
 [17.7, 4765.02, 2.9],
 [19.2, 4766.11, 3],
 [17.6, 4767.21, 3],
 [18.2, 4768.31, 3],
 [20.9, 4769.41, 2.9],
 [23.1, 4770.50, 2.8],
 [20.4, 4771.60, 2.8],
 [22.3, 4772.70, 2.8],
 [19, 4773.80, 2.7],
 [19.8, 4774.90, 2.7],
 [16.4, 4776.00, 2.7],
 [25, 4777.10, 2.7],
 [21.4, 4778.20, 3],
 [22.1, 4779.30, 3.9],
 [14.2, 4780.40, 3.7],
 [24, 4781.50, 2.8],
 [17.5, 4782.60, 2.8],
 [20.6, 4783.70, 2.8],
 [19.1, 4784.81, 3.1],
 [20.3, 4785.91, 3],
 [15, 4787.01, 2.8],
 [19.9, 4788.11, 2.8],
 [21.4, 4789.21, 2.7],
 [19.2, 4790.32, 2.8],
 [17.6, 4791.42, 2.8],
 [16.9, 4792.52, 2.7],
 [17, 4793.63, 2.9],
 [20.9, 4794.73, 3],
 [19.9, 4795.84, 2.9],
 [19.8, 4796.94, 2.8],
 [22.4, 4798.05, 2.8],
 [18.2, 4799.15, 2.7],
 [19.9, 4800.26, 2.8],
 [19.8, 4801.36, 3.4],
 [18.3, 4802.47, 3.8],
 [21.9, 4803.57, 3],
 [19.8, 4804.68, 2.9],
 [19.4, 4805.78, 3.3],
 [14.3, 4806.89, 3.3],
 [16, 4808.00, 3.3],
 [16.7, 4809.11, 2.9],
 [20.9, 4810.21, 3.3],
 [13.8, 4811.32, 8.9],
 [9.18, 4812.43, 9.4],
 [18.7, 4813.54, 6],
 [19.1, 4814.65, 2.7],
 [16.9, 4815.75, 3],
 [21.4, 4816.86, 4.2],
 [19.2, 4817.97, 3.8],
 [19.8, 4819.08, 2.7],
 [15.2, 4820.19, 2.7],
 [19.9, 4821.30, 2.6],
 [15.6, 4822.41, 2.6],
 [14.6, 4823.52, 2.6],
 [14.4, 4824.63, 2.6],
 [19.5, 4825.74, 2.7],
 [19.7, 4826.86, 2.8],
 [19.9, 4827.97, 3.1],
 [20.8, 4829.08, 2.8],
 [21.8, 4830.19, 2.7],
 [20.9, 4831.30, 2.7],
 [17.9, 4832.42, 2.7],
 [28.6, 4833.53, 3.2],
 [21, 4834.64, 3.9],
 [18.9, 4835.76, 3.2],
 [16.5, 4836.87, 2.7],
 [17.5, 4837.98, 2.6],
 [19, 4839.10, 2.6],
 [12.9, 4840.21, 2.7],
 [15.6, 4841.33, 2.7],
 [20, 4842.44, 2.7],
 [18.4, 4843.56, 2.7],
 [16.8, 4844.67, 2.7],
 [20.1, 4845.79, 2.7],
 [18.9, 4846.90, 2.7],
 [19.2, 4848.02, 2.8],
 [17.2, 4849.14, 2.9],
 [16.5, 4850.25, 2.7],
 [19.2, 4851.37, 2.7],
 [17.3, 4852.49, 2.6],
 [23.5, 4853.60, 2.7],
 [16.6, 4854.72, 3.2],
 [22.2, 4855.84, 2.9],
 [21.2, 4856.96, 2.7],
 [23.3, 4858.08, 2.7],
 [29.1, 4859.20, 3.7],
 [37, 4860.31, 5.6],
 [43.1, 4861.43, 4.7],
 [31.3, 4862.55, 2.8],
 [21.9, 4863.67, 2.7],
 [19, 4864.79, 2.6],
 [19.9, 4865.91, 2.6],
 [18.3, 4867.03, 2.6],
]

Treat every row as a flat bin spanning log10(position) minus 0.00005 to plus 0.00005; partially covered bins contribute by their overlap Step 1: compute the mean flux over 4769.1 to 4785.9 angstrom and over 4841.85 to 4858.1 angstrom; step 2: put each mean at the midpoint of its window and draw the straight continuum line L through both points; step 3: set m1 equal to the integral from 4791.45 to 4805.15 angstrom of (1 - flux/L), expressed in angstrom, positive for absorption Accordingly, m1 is 0.4 angstrom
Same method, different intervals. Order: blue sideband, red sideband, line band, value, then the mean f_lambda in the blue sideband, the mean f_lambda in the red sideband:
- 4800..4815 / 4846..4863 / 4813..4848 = 3.03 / 17.6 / 23.6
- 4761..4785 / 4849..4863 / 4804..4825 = 4.68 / 19.6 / 24.6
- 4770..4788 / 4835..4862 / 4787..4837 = 4.12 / 20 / 20.8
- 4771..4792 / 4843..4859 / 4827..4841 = 0.01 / 19.7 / 19.5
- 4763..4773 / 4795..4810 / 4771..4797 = -0.33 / 19.6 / 19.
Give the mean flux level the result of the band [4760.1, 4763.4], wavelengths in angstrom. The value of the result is 17.8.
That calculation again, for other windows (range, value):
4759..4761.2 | 18.8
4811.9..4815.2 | 15.7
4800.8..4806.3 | 19.9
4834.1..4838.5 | 18.5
